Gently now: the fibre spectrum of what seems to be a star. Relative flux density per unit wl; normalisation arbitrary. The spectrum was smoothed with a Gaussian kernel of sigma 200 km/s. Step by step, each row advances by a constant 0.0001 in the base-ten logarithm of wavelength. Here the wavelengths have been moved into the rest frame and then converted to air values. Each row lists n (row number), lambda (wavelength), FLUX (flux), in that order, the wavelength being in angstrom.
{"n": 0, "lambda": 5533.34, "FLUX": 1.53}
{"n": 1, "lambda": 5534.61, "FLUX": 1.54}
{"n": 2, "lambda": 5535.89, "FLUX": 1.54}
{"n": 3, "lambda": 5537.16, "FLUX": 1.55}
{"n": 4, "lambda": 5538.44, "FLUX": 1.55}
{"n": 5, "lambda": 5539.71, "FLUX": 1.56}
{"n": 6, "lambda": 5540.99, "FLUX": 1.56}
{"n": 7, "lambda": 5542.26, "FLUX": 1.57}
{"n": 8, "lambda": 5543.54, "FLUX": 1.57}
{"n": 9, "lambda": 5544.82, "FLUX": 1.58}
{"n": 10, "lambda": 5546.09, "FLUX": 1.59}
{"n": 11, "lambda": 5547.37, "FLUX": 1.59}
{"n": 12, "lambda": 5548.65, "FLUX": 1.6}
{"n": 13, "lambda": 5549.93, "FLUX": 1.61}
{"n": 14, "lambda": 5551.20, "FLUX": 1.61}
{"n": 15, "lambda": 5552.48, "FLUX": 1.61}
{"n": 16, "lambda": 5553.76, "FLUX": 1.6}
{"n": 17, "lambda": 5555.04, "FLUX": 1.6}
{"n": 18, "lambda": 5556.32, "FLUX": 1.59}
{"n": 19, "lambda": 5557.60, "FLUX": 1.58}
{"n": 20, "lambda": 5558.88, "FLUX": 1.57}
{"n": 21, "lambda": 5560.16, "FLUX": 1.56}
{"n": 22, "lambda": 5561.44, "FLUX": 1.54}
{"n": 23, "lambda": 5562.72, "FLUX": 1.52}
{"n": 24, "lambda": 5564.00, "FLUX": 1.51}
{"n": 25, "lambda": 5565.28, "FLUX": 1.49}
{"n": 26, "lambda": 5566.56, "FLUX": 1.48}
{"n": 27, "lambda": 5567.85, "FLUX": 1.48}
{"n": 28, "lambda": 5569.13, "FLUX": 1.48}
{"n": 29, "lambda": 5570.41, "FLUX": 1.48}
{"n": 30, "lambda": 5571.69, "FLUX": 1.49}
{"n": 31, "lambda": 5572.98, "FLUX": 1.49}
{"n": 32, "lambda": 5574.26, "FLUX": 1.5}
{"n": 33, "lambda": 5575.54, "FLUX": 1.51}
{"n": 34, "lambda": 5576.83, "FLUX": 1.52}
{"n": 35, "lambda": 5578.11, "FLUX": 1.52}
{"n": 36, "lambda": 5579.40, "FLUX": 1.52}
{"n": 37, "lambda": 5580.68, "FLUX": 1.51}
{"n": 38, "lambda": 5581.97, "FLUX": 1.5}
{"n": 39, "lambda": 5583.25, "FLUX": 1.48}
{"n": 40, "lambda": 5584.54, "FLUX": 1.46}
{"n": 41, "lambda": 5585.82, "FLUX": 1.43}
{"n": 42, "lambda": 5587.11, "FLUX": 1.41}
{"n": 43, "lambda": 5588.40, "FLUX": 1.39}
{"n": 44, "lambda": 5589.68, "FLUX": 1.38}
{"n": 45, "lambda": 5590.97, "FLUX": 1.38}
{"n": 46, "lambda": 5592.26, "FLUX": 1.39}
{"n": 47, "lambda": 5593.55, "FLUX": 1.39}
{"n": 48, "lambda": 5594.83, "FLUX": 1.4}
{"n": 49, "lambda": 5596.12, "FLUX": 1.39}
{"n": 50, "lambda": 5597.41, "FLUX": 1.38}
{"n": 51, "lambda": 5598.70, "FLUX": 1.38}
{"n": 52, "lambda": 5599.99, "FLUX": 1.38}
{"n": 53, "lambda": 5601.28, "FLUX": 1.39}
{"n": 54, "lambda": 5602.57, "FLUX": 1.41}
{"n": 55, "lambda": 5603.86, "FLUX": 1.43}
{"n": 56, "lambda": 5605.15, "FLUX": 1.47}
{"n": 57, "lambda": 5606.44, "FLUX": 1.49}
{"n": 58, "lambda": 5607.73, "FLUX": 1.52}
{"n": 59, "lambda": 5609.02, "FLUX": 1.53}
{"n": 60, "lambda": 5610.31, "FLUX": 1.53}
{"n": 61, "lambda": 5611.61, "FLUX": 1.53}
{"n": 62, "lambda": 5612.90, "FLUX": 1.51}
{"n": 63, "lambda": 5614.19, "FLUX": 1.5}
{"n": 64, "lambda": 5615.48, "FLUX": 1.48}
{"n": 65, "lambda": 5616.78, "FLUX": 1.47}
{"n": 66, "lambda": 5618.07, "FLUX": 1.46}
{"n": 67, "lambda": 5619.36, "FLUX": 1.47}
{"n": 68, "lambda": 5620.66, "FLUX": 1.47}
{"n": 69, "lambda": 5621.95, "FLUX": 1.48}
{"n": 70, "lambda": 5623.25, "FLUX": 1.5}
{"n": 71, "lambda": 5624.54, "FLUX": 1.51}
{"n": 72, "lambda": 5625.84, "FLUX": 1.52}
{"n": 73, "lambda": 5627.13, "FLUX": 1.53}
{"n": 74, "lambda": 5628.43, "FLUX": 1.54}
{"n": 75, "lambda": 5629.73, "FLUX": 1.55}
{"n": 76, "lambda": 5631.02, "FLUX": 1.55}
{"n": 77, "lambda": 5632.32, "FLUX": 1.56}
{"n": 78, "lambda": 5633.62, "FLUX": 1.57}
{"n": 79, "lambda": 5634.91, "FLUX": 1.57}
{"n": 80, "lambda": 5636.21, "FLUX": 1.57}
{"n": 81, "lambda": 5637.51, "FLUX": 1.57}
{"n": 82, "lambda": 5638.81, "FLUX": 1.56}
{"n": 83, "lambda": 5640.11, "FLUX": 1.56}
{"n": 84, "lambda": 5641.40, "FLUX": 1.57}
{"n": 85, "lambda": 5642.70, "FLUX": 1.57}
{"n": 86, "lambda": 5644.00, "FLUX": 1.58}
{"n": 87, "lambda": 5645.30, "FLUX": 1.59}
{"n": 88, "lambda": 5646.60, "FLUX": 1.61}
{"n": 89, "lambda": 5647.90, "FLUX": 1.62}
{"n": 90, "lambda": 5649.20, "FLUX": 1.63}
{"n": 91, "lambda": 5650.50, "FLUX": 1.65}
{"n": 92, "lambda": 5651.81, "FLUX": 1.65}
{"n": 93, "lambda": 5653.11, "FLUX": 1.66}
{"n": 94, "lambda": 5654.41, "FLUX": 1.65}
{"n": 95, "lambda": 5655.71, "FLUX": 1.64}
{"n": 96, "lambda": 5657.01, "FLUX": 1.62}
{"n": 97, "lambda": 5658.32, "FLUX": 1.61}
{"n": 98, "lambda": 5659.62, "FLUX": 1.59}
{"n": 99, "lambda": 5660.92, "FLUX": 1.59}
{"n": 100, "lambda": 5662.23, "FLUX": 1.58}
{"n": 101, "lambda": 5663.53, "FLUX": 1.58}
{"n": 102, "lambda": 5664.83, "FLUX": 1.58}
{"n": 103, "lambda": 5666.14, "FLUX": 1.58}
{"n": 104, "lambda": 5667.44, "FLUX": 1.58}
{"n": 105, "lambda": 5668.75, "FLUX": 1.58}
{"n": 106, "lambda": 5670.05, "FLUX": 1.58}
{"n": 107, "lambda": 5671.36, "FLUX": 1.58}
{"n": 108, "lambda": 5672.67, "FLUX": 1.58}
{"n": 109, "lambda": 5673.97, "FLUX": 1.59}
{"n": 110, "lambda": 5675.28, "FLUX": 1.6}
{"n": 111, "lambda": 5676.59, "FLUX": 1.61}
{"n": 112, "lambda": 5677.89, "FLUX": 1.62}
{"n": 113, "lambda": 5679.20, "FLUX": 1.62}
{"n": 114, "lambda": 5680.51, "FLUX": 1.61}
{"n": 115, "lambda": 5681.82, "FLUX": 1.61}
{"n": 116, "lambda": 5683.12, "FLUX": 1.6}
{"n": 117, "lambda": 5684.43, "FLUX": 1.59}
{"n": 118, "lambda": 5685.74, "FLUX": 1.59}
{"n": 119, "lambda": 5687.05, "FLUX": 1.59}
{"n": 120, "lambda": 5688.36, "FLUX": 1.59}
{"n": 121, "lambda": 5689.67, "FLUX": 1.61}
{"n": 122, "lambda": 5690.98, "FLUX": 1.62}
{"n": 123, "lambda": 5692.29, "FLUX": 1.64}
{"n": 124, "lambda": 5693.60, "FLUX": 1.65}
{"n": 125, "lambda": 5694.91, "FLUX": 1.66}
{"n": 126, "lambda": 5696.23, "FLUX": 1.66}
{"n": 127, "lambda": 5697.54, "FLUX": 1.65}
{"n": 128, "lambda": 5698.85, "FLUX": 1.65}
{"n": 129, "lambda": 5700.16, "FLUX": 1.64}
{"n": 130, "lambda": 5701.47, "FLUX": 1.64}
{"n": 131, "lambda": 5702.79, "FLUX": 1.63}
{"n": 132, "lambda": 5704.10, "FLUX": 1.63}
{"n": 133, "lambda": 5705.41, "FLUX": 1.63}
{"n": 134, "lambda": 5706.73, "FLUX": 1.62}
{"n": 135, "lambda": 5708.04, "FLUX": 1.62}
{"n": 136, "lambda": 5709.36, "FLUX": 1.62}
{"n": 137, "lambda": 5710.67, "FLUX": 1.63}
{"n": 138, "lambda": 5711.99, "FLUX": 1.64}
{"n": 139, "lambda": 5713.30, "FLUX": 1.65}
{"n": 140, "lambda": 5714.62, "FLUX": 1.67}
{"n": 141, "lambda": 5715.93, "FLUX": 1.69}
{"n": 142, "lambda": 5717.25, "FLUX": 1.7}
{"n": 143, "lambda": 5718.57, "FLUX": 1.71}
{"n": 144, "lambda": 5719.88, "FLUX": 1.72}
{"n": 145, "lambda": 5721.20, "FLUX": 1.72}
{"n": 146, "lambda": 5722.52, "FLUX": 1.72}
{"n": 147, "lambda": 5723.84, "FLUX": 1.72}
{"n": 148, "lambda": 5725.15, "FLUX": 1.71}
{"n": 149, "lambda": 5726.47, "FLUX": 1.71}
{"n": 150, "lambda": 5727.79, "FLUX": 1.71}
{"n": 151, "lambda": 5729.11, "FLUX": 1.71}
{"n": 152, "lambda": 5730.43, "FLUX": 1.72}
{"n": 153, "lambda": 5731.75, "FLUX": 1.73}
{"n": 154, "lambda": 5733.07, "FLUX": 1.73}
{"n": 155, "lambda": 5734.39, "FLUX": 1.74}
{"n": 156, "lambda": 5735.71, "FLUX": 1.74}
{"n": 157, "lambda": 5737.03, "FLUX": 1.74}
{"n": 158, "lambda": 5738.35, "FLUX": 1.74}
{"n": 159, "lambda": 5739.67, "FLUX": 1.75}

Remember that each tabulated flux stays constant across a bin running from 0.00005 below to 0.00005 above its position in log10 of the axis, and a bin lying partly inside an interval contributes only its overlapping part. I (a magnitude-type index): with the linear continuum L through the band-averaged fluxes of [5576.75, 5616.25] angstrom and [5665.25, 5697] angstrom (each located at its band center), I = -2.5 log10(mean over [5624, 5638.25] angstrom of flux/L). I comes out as -0.02 mag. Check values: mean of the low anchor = 1.45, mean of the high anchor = 1.61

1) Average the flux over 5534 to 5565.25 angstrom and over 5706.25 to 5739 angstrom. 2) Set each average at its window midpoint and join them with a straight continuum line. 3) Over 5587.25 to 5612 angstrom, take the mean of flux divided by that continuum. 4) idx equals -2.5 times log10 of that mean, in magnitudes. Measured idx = 0.13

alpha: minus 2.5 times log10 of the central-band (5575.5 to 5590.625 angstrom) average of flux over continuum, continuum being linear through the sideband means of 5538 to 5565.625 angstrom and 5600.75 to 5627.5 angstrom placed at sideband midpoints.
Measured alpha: 0.05 mag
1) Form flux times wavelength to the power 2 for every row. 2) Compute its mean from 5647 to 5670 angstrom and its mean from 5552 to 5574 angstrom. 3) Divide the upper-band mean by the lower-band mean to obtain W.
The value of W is 1.09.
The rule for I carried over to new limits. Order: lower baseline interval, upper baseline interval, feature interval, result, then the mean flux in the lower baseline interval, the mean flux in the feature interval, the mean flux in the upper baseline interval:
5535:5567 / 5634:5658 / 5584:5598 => 0.13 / 1.57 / 1.4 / 1.6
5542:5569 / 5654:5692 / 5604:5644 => 0.04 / 1.56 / 1.52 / 1.6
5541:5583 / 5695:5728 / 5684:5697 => 0.02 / 1.54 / 1.62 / 1.67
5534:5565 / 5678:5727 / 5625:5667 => 0.02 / 1.57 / 1.59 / 1.65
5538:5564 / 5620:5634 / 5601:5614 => 0.04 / 1.58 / 1.48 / 1.52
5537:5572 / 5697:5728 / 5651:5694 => 0.02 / 1.55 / 1.61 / 1.67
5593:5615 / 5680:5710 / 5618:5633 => -0.02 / 1.45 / 1.51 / 1.62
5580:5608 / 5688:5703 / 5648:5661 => -0.05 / 1.42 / 1.63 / 1.64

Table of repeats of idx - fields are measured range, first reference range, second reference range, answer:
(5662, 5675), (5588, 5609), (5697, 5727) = -0.01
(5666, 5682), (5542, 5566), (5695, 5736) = 0.04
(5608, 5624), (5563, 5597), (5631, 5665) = 0.03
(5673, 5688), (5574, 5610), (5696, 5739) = 0.01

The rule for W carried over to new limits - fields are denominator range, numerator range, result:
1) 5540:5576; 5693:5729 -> 1.14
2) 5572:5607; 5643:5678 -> 1.14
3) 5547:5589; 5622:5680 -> 1.07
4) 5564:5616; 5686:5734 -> 1.19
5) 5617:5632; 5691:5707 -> 1.12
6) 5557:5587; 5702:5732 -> 1.17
